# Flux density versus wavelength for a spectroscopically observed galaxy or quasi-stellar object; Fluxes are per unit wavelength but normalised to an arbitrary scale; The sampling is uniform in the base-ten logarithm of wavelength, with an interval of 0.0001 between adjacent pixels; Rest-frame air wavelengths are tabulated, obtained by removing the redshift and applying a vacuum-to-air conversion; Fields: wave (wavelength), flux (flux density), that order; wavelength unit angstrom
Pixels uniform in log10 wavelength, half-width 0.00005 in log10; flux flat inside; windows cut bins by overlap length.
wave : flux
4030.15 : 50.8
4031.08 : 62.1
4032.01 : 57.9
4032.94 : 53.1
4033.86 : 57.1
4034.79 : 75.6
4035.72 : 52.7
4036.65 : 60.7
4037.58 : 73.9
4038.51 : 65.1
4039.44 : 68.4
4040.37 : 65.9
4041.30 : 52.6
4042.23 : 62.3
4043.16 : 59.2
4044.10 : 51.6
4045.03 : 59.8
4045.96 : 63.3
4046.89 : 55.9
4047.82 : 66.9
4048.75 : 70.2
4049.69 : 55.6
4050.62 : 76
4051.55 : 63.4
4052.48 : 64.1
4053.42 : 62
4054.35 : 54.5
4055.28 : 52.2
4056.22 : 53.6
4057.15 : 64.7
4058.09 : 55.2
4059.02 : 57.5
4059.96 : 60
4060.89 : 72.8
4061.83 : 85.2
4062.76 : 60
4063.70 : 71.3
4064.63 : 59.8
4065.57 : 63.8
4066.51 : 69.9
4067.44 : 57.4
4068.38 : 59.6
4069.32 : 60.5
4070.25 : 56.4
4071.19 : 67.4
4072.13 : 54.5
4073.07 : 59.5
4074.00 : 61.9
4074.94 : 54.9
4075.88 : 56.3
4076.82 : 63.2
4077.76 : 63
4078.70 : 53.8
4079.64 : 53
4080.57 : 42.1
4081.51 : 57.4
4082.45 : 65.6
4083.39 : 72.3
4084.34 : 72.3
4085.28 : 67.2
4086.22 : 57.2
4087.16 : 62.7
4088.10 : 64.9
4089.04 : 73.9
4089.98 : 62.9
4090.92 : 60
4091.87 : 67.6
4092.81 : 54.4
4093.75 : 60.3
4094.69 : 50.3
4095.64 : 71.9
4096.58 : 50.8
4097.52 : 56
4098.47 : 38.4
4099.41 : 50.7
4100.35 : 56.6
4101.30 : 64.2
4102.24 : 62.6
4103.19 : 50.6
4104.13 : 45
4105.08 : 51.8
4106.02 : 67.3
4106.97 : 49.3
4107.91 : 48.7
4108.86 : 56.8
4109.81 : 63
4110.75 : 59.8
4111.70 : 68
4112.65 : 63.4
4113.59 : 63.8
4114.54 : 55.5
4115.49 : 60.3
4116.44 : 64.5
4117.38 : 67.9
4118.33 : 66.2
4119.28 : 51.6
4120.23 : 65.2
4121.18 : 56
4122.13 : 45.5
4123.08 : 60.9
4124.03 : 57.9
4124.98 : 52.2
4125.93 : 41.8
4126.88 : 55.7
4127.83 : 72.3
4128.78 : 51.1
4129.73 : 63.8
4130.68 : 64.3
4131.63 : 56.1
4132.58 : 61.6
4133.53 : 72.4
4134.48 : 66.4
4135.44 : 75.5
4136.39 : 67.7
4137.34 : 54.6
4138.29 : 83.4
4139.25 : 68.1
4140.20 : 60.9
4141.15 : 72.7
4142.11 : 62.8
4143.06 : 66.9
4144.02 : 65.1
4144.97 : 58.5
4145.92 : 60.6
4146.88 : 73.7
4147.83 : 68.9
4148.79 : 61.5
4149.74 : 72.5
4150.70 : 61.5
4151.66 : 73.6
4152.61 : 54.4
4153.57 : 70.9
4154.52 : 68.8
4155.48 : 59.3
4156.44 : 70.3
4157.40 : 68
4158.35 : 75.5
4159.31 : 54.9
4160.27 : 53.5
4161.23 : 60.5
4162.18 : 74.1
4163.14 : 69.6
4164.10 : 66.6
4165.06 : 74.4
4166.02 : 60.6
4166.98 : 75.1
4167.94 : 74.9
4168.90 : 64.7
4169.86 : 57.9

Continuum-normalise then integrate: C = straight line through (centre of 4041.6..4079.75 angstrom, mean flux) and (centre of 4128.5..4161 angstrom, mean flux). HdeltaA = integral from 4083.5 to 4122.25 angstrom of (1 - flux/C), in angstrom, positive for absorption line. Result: 2.4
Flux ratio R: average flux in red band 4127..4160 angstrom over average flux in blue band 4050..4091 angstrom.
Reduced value 1.1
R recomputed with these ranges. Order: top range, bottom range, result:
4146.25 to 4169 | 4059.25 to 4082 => 1.10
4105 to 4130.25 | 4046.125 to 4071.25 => 0.93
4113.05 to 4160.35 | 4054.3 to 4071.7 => 1.01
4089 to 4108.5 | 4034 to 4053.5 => 0.90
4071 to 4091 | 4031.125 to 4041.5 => 0.98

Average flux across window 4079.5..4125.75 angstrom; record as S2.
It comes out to 58.8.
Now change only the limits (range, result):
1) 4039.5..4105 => 60.4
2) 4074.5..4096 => 61.1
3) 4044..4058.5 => 60.8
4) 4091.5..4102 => 56.5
